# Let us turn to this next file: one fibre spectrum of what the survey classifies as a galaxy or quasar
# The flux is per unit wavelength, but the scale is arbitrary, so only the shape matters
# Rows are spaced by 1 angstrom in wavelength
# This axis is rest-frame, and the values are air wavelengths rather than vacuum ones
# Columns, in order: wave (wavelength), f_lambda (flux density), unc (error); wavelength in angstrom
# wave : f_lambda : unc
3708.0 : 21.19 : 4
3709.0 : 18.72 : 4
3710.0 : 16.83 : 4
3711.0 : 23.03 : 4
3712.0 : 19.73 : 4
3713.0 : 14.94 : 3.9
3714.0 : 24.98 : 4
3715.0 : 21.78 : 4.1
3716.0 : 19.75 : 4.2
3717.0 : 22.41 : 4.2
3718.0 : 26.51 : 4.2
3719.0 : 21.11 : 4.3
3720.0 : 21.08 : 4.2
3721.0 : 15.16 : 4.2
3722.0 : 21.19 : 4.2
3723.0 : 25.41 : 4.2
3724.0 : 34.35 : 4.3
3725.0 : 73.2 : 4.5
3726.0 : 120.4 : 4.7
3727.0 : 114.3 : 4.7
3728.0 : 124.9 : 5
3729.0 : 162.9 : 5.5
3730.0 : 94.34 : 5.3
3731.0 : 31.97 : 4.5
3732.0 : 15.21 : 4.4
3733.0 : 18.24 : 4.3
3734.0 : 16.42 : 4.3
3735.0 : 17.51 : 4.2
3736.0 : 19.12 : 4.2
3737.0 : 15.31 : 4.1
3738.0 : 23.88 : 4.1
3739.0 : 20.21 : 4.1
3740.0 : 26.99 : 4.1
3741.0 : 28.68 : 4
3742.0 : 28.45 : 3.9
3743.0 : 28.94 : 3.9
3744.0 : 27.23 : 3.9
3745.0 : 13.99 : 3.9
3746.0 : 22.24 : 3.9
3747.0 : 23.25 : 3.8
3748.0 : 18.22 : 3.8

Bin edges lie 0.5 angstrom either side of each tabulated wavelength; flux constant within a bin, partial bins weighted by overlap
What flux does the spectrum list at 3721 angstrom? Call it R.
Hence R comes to 15.16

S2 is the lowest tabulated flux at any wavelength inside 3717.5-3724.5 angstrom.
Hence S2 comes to 15.16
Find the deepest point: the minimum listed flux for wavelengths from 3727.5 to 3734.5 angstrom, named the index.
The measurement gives 15.21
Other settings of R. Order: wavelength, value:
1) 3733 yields 18.24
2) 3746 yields 22.24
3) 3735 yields 17.51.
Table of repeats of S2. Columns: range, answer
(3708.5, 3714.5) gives 14.94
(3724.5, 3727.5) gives 73.2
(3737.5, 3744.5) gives 20.21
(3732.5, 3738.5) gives 15.31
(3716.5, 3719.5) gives 21.11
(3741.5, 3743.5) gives 28.45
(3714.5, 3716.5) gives 19.75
